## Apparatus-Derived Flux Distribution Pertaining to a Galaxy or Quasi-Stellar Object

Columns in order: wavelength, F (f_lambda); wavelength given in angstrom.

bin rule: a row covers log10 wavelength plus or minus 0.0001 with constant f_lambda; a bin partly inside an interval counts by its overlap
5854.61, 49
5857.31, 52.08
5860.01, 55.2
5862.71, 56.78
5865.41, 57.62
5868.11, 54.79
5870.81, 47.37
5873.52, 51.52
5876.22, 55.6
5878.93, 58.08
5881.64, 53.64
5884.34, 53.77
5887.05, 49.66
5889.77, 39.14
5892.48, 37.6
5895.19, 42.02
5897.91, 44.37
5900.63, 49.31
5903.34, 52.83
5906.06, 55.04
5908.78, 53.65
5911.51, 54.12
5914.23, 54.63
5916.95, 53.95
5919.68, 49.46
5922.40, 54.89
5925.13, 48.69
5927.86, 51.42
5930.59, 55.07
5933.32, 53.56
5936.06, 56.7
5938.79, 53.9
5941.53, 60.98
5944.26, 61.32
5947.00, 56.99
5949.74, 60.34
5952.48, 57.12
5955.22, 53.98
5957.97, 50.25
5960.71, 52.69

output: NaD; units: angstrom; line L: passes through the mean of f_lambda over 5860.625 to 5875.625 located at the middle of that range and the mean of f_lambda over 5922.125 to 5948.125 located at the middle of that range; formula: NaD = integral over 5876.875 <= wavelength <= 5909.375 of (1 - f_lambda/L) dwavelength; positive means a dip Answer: 3.14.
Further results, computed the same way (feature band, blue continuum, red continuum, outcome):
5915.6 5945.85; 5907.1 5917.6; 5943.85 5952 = 1.15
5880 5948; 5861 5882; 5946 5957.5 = 4.55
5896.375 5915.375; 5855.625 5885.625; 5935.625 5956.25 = 1.36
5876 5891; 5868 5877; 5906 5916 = 0.29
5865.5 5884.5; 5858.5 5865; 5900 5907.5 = 0.43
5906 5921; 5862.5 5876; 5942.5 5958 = 0.61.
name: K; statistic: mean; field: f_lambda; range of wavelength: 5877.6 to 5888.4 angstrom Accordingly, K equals 53.8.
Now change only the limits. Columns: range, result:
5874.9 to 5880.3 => 56.8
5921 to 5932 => 52.5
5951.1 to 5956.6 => 55.5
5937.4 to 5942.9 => 57.5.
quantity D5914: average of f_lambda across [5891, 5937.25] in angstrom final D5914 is 51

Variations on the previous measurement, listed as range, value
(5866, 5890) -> 52.3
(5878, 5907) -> 48.5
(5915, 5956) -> 55.2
